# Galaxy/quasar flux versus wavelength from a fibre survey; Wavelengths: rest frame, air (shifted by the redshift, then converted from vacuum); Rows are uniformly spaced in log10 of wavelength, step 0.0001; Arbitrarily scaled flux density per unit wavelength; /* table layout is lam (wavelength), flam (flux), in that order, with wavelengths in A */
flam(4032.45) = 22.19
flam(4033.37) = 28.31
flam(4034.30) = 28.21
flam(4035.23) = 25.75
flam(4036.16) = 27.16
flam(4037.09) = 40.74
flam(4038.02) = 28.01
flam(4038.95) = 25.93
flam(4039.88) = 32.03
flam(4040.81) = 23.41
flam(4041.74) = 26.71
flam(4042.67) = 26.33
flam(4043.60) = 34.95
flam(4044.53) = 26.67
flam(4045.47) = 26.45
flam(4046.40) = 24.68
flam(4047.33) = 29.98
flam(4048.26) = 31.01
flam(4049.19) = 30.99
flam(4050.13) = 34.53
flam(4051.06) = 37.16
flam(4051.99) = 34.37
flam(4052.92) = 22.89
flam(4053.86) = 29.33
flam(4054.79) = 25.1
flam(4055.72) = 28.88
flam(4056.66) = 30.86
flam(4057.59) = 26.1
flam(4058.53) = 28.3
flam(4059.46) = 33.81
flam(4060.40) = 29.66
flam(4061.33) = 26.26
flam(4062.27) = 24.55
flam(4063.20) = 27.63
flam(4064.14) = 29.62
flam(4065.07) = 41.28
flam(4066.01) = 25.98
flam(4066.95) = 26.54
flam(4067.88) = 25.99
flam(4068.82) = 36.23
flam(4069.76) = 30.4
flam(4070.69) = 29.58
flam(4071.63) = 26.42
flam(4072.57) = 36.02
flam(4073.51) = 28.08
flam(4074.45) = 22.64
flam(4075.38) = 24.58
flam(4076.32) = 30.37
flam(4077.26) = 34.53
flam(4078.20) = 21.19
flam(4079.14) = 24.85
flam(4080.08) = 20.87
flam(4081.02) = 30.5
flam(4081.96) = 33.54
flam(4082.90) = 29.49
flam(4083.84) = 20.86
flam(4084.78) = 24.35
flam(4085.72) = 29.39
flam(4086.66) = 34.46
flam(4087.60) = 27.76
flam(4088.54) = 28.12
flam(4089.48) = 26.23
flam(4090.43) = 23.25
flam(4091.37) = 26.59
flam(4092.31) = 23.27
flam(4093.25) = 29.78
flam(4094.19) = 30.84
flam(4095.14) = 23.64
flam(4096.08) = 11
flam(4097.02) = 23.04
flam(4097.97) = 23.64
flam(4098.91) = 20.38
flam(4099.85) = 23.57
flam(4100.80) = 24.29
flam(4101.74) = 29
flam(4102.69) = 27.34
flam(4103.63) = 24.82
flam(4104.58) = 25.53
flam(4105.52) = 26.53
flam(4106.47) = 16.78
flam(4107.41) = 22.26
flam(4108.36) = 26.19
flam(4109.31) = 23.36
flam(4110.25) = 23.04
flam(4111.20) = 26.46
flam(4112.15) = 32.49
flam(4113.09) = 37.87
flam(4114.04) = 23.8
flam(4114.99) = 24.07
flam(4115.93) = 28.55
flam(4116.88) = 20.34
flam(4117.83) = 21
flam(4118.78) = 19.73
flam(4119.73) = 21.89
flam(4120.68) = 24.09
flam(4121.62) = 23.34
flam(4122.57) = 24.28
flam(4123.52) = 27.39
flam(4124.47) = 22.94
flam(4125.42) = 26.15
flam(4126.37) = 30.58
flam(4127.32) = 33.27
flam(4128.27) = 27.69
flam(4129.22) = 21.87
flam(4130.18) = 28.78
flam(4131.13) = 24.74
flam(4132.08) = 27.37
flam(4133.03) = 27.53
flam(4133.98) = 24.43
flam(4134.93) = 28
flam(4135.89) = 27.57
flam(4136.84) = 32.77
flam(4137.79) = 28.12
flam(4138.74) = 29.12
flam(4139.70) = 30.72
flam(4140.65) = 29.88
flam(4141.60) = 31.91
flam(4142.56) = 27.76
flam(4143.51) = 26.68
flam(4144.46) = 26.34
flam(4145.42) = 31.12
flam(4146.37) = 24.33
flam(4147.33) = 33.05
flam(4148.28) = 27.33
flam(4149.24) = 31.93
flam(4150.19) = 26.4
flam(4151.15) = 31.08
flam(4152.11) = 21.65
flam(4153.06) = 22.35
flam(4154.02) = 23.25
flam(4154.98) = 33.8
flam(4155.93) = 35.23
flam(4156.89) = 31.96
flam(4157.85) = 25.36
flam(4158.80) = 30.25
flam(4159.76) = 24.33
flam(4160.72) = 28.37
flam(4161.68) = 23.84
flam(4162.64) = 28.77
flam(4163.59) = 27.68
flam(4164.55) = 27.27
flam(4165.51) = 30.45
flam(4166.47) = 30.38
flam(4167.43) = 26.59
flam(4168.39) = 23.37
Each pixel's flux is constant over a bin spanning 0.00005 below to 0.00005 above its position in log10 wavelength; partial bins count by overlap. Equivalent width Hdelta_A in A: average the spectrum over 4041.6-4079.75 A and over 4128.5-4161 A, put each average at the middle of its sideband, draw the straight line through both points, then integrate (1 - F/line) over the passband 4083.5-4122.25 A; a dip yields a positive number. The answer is 4.9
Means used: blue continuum 29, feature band 25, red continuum 28.1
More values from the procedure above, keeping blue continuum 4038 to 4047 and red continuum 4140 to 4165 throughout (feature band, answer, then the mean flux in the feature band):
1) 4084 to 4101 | 1.6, 25.1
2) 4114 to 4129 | 1.6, 24.9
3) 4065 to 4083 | -0.6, 28.7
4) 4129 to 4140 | 0.2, 27.6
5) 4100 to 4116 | 1.1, 25.9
